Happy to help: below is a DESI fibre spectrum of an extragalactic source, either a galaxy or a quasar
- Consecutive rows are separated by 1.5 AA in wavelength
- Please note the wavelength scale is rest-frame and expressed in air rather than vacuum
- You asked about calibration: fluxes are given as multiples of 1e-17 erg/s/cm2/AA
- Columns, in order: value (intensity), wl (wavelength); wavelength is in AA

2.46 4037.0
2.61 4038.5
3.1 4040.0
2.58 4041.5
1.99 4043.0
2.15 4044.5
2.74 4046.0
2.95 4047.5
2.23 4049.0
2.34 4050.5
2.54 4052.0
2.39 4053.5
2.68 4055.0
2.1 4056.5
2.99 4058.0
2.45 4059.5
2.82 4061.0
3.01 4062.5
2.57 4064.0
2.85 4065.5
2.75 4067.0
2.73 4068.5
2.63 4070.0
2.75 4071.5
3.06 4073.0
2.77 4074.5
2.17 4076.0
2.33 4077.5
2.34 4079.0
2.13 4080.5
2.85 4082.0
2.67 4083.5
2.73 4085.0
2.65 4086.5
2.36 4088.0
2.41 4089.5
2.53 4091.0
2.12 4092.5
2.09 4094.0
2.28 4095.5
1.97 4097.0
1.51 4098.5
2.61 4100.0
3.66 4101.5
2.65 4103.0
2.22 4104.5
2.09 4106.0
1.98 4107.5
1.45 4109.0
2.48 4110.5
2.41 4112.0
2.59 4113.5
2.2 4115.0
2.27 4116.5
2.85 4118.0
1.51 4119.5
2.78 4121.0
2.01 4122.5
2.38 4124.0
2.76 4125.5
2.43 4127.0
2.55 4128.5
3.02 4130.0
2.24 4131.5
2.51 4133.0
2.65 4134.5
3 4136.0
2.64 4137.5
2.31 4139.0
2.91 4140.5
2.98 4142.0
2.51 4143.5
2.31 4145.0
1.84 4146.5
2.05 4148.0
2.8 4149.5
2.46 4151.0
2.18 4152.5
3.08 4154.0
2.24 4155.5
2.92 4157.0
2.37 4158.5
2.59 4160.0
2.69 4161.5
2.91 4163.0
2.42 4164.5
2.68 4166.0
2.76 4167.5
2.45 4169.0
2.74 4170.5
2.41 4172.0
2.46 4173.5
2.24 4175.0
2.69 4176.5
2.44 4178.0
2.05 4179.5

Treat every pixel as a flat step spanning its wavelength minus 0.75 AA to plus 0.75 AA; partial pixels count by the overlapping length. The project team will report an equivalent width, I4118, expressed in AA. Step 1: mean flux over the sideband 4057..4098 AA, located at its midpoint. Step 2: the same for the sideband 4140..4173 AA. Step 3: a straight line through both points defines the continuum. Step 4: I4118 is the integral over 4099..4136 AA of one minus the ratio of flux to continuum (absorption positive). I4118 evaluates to 1.7 AA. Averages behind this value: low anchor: 2.55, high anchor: 2.56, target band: 2.43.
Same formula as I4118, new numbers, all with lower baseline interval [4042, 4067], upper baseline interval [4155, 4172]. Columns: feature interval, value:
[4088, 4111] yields 2.8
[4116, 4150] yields 1.4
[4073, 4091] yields 0.4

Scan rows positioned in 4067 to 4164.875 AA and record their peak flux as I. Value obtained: 3.66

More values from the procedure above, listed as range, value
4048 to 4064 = 3.01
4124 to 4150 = 3.02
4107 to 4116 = 2.59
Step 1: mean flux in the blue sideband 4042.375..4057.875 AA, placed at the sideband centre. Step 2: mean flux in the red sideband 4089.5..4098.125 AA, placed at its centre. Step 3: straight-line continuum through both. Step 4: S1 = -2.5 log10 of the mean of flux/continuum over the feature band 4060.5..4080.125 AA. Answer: -0.148 mag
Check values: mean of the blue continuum 2.44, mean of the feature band 2.66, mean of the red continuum 2.19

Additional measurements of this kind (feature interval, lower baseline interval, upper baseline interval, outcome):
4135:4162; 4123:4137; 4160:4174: 0.03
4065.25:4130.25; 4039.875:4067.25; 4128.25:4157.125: 0.06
